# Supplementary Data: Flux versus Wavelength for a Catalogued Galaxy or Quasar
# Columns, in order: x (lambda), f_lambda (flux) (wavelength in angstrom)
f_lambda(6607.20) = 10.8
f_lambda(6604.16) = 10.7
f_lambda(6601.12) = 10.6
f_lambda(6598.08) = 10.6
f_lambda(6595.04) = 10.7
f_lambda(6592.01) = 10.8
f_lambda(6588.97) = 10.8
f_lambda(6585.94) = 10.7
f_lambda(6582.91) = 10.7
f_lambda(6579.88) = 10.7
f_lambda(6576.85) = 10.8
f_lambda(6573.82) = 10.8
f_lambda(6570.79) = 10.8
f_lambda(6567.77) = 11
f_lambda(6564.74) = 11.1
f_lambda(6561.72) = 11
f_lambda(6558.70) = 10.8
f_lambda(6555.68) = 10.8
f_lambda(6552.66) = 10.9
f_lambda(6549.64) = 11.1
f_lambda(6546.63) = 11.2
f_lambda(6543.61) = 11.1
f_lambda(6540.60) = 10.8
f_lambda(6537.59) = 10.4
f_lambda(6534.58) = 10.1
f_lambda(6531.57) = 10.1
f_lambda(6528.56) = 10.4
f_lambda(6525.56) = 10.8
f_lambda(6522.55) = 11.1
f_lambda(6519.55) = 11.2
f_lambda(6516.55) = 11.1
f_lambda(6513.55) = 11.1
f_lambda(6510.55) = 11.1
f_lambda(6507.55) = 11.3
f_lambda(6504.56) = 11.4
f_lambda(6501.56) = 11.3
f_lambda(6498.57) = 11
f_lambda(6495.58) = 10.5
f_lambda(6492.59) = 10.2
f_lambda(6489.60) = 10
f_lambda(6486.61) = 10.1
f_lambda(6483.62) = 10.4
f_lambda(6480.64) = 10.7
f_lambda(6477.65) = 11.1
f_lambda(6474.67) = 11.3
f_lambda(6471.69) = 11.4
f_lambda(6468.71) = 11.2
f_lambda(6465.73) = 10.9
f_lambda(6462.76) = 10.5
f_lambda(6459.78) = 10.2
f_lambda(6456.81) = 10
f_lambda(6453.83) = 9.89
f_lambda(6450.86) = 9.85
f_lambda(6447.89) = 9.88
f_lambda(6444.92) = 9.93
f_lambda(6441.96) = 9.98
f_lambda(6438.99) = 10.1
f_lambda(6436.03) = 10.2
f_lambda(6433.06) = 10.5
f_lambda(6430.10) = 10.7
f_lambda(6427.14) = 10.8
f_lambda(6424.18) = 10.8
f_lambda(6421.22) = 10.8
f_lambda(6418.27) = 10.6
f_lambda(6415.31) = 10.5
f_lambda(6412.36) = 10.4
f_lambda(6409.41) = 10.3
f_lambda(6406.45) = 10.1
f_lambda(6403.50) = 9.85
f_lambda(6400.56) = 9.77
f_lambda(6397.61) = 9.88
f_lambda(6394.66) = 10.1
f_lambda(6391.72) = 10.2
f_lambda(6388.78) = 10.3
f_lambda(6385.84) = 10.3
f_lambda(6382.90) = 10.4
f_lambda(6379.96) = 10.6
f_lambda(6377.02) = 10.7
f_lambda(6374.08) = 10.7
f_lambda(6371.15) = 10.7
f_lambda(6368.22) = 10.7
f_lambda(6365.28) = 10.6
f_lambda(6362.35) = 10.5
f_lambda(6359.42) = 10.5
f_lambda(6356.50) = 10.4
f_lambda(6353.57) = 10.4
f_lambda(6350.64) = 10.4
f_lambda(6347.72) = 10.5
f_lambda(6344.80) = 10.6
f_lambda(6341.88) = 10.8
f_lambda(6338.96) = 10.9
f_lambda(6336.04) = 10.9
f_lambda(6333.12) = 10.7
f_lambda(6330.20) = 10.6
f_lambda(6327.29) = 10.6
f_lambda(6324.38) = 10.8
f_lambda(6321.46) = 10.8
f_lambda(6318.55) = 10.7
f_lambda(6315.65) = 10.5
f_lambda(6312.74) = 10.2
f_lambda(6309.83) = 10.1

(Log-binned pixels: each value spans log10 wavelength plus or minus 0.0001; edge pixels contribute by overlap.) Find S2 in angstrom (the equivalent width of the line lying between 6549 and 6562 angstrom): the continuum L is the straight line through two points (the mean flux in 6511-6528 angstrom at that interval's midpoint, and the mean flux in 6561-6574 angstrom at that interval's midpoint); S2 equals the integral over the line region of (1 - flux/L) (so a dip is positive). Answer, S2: 0.1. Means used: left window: 11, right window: 10.9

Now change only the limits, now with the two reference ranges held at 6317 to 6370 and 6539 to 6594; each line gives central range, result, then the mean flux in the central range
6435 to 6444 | 0.6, 10.1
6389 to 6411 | 1.3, 10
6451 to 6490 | 0.7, 10.6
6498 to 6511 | -0.5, 11.2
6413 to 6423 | 0.1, 10.6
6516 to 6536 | 0.3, 10.7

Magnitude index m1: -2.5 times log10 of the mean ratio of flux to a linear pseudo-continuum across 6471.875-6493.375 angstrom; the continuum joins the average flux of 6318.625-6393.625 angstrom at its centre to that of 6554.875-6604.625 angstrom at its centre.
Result 0.010 mag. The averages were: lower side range 10.6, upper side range 10.8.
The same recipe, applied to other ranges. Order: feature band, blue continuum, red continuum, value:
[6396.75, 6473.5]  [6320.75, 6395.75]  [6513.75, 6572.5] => 0.033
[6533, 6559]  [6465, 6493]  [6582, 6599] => -0.007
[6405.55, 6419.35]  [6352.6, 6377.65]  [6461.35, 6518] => 0.032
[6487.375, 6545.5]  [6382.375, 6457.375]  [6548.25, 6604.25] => -0.020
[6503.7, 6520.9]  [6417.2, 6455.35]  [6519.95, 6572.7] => -0.054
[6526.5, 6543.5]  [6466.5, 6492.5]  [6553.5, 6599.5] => 0.035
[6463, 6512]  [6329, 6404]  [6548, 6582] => -0.014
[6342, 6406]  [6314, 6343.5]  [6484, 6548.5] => 0.036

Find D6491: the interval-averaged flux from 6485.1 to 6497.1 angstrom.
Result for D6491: 10.2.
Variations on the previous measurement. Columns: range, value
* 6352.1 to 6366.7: 10.5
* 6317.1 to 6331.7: 10.7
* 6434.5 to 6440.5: 10.1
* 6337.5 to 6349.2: 10.7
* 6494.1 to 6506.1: 11.1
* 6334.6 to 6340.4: 10.9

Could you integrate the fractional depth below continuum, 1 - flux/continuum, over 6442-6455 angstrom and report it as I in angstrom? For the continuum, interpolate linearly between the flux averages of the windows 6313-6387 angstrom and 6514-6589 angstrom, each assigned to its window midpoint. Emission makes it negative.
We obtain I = 0.99 angstrom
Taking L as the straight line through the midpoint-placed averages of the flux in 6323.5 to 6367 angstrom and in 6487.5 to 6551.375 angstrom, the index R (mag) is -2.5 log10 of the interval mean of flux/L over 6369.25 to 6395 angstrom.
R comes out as 0.02 mag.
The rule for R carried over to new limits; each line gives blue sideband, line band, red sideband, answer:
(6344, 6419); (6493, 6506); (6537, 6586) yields -0.027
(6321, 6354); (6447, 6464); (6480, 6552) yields 0.072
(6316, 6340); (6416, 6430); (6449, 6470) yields -0.028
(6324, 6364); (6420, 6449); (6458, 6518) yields 0.039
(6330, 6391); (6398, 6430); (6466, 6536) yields 0.029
